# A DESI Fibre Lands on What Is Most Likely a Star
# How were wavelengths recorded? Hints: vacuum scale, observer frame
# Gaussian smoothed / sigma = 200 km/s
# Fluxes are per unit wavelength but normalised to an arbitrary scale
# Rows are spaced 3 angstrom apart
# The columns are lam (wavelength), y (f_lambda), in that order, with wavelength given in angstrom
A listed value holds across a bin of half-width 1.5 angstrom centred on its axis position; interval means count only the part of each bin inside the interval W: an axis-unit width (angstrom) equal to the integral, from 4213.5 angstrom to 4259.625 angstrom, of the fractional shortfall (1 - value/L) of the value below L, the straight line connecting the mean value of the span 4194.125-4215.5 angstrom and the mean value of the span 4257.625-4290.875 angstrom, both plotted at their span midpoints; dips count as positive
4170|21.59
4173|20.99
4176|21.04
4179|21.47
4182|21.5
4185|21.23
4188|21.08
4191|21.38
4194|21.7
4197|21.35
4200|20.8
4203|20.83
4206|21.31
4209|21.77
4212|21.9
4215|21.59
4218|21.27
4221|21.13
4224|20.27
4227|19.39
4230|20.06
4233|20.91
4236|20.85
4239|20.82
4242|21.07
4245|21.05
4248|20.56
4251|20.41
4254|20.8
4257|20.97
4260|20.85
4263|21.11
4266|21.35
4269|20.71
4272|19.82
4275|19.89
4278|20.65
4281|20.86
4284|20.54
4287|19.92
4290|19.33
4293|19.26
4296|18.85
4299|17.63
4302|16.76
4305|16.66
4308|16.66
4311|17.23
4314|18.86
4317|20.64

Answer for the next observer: 0.5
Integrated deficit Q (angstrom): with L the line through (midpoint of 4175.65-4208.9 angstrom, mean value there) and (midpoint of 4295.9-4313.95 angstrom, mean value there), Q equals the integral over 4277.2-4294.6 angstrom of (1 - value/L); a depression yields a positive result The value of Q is -2.0 angstrom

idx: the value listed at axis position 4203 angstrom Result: 20.83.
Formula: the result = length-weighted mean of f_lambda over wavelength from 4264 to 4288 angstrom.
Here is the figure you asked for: 20.5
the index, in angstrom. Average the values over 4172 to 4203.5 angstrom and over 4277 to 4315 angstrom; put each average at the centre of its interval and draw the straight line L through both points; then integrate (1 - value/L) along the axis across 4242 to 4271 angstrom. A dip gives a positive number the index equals -1.85 angstrom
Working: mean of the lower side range 21.2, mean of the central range 20.9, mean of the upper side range 18.7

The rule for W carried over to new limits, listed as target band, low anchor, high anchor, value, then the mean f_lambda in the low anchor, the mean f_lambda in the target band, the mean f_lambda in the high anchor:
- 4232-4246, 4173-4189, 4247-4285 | -0.06 angstrom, 21.2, 20.9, 20.7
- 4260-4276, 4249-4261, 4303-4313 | -0.65 angstrom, 20.7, 20.6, 16.9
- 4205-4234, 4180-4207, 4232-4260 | 0.12 angstrom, 21.2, 21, 20.8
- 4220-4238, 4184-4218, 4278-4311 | 0.11 angstrom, 21.4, 20.4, 18.7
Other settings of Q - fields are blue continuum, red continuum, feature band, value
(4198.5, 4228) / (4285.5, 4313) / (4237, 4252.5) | -0.6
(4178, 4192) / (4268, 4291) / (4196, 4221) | -0.3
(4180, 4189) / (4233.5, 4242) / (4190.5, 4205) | 0.0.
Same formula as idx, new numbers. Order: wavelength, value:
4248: 20.56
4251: 20.41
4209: 21.77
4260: 20.85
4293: 19.26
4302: 16.76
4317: 20.64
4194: 21.7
